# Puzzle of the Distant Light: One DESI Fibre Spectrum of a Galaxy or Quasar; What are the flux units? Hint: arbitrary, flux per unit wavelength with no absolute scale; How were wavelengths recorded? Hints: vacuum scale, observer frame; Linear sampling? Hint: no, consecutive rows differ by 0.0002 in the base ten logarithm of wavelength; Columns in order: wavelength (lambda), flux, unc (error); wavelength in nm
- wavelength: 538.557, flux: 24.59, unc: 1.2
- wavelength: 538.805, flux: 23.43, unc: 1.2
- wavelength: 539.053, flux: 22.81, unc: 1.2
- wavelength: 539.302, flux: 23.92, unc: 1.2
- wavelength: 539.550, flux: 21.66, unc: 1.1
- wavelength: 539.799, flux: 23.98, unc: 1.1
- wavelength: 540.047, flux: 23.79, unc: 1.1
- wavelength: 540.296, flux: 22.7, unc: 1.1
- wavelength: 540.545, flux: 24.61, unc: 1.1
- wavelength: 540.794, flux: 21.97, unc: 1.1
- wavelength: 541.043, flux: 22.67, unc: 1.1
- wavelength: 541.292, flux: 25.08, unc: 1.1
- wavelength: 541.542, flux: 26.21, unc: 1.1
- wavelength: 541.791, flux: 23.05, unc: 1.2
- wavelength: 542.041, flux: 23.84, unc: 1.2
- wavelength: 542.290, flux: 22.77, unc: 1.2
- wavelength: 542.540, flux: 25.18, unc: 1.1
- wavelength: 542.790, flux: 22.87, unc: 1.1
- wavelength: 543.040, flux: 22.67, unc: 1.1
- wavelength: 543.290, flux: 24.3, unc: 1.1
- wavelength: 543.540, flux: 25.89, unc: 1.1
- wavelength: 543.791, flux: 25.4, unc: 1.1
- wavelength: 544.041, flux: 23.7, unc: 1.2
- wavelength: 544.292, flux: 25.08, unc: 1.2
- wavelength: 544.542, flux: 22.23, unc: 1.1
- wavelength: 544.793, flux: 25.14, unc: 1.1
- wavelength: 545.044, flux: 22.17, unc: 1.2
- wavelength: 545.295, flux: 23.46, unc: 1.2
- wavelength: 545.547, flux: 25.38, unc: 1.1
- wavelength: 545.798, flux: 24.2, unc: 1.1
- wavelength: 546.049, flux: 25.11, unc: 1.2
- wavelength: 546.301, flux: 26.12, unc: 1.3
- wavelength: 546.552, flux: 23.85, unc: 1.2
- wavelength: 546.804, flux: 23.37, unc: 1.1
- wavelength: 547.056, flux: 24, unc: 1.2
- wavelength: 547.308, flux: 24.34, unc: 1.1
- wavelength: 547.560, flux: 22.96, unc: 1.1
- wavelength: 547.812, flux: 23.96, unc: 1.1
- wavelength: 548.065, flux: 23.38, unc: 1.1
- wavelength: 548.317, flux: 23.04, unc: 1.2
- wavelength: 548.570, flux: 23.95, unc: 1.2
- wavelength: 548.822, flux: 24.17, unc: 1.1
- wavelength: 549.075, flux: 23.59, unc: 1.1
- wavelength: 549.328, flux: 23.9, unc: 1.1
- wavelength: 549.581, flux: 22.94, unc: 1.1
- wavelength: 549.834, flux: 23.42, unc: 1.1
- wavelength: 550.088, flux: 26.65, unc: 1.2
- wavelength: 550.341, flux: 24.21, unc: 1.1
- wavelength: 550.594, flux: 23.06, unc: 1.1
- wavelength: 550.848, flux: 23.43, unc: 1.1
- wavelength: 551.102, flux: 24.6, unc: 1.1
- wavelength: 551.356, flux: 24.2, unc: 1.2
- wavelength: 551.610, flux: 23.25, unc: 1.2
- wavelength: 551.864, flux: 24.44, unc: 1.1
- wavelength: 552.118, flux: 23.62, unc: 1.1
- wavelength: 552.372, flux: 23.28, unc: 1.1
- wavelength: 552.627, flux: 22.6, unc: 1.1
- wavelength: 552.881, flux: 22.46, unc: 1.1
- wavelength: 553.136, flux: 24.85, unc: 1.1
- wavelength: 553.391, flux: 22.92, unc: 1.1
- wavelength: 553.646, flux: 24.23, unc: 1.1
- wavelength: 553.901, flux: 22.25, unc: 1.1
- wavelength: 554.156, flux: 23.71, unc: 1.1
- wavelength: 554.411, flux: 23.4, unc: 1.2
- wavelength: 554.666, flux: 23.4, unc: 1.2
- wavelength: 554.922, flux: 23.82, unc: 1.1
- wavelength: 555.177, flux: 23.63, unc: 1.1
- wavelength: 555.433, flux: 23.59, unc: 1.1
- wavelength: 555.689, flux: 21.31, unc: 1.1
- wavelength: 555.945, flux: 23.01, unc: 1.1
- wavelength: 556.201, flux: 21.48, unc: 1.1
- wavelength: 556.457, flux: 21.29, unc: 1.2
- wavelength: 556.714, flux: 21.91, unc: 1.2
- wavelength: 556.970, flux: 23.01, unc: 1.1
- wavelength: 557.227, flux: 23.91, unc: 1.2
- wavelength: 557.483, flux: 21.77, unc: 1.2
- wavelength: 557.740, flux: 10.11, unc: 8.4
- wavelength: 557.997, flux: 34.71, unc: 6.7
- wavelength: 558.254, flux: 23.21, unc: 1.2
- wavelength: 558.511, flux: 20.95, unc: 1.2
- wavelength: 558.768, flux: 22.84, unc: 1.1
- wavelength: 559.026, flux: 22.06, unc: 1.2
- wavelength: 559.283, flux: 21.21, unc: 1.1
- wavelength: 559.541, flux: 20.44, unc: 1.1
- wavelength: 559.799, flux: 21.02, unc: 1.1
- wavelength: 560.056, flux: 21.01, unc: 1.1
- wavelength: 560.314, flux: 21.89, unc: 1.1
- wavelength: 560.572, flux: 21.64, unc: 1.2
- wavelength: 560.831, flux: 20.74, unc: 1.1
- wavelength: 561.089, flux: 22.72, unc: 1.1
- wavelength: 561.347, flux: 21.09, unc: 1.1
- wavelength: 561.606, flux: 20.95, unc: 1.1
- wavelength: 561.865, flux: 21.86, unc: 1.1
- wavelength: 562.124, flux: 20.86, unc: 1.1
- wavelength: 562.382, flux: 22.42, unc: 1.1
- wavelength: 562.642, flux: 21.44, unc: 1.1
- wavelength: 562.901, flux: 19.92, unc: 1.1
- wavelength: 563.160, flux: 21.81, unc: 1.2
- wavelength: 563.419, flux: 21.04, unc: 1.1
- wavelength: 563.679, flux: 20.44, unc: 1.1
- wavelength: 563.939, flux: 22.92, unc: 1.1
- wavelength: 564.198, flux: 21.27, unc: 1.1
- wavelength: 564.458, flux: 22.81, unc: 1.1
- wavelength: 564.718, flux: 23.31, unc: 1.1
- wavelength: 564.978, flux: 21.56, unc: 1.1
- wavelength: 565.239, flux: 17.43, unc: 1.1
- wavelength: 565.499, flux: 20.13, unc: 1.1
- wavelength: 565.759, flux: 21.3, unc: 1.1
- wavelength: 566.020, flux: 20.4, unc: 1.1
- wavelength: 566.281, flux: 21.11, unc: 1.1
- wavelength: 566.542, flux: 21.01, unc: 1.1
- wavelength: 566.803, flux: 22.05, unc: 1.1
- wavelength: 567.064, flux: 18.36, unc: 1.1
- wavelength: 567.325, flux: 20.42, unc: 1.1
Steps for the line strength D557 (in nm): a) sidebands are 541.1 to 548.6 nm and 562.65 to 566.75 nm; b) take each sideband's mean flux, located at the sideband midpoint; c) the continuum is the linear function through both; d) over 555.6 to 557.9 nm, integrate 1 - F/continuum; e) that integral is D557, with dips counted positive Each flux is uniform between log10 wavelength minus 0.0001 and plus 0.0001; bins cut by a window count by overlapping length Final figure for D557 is 0.13 nm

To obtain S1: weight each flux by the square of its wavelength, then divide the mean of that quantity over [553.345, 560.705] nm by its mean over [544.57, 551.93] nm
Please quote 0.96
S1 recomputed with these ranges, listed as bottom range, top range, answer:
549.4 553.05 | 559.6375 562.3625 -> 0.93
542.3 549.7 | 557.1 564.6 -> 0.95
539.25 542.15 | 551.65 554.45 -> 1.04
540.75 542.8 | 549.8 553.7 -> 1.04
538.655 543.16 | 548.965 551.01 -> 1.05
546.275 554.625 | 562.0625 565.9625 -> 0.94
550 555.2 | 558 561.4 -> 0.96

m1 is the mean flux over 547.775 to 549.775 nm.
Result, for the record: 23.6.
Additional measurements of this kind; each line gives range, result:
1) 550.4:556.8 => 23.2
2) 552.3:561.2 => 22.5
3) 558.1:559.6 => 22.1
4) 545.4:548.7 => 24.1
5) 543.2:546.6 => 24.4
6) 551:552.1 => 24.1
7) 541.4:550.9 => 24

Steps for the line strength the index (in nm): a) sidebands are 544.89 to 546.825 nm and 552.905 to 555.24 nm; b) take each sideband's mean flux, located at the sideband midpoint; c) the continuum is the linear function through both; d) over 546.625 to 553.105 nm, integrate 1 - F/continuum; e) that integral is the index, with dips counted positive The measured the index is 0.05 nm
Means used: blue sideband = 24.3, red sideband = 23.5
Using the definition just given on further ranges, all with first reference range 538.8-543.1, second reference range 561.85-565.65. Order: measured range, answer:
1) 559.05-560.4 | 0.031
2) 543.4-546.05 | -0.132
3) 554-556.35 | -0.095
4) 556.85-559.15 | -0.071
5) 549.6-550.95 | -0.088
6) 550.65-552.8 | -0.112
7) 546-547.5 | -0.092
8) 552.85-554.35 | -0.080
